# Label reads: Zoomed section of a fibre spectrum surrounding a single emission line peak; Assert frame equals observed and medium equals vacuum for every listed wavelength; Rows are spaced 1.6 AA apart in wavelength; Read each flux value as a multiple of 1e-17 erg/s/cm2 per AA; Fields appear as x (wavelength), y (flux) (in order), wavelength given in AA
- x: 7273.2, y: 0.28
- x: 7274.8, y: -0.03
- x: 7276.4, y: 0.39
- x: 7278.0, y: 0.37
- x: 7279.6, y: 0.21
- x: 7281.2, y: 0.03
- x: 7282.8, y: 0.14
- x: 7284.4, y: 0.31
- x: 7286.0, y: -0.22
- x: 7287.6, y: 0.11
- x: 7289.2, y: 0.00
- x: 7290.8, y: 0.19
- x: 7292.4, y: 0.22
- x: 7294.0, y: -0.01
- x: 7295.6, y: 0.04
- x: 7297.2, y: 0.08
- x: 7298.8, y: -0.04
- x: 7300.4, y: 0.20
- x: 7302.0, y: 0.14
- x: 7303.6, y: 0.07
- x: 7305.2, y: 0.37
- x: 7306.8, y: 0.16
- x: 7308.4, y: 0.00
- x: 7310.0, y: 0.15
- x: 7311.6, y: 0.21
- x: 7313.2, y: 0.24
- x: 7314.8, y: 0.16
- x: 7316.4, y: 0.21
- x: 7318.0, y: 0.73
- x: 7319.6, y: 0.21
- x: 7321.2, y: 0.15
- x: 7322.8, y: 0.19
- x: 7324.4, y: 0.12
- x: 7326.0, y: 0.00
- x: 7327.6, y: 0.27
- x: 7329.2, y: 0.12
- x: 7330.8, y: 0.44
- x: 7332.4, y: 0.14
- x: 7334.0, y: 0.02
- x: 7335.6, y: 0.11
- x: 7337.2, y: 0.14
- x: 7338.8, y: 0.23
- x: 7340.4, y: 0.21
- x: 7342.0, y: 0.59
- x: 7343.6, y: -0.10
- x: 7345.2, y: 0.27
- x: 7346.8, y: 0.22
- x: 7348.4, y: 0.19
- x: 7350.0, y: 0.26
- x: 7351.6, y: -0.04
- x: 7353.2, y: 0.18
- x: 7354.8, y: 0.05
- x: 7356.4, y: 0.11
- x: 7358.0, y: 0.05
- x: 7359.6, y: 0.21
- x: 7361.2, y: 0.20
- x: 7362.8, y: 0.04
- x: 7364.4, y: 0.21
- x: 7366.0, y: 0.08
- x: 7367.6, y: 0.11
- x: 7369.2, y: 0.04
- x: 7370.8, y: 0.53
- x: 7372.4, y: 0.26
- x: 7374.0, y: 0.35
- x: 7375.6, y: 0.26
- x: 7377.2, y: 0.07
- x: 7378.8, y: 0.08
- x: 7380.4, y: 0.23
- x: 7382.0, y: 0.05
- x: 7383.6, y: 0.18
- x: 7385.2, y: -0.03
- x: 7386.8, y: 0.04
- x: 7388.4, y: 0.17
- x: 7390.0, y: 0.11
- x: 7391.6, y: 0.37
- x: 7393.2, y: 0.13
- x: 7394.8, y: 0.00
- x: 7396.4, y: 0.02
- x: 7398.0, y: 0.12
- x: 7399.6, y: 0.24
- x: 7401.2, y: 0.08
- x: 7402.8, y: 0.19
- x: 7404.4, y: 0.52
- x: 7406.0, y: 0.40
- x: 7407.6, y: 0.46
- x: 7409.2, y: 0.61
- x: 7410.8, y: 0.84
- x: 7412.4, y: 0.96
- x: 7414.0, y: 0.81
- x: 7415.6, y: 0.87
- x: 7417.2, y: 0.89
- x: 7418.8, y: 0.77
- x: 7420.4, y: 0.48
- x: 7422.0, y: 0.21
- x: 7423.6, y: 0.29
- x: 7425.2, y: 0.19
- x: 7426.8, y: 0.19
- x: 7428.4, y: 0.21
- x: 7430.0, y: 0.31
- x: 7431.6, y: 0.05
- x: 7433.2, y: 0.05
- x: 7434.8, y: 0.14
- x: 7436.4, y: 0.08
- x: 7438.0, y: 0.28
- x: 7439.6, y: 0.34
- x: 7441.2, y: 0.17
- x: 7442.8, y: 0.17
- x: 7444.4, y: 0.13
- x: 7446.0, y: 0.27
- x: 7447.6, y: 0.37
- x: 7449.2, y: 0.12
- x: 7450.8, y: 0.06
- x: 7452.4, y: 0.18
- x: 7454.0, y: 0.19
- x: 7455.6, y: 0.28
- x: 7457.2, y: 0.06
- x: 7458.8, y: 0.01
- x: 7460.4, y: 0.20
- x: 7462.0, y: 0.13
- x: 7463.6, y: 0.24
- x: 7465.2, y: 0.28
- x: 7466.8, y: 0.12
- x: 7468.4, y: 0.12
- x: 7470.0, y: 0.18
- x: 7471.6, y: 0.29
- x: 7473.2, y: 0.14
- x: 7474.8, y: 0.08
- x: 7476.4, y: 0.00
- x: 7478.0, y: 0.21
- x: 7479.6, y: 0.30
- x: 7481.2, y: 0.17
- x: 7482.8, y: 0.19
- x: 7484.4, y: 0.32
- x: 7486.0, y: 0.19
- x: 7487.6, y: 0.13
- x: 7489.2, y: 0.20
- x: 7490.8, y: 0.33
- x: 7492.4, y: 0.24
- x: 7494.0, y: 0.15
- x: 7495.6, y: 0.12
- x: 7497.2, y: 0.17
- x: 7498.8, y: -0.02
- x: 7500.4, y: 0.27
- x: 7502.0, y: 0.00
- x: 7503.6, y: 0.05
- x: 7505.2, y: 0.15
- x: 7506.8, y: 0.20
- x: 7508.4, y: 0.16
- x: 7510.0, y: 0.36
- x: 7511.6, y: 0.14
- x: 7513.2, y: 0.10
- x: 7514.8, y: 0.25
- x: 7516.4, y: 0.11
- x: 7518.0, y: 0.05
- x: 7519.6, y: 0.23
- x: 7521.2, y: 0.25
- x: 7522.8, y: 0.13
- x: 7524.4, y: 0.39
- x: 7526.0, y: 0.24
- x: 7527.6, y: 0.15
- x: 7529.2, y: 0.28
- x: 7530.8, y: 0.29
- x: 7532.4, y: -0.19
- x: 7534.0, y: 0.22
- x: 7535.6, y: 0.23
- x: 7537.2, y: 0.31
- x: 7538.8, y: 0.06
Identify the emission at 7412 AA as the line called [O II] 3727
